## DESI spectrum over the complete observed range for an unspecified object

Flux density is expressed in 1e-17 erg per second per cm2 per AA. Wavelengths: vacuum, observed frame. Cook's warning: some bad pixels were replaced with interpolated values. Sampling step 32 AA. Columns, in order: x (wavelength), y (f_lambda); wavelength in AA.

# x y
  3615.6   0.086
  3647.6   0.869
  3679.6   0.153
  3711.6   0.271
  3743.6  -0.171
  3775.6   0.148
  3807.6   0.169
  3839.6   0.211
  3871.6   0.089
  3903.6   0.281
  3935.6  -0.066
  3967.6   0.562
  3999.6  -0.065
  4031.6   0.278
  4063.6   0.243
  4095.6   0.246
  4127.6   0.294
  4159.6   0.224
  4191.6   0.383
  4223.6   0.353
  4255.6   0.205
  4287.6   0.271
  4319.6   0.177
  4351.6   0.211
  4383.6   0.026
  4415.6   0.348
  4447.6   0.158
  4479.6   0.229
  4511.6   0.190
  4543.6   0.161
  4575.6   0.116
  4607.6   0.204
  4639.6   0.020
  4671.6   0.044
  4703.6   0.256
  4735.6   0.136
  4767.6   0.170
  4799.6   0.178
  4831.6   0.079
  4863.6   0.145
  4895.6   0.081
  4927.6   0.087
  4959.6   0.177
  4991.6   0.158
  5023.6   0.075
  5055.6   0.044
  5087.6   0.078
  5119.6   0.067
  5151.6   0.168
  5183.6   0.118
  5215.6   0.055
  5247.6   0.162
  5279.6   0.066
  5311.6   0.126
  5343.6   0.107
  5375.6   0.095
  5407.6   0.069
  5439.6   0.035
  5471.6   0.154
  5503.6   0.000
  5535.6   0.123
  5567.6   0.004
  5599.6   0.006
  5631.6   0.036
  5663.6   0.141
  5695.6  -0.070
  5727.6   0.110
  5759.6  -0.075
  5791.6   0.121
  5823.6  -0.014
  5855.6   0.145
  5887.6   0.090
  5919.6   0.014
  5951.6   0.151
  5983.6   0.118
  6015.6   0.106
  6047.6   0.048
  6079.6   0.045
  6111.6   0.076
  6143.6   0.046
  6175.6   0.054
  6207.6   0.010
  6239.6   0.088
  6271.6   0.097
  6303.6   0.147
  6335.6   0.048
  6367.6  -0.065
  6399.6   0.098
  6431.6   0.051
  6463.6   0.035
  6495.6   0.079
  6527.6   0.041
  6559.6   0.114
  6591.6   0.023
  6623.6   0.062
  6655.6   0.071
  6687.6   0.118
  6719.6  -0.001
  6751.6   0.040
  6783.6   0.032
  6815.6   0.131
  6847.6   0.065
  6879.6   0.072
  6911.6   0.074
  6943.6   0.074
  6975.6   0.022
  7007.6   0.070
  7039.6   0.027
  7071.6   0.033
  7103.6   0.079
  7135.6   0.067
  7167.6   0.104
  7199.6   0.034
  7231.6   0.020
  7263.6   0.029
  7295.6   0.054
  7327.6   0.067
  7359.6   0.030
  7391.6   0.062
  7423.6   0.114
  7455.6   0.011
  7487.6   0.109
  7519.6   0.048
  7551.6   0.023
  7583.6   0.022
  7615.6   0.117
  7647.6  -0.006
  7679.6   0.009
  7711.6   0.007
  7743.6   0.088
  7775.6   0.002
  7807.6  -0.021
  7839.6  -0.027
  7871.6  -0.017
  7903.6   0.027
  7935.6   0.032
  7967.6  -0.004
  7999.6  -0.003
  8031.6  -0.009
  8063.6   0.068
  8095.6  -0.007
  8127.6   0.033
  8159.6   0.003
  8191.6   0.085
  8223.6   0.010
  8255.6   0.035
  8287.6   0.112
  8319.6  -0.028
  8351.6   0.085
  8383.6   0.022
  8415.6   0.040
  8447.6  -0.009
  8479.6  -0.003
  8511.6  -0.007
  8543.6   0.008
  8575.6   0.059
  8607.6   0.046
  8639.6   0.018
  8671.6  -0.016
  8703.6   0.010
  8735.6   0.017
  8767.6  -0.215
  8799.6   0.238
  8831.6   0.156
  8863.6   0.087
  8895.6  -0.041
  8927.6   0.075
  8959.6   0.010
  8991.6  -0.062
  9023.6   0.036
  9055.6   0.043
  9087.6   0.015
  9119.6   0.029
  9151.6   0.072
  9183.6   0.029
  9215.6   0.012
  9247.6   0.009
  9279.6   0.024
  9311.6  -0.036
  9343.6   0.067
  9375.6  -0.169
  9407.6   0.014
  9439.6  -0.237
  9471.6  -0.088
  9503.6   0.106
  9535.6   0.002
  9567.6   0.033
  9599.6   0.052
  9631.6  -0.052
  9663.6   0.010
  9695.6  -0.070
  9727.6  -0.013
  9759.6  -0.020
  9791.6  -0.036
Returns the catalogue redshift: 1.36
